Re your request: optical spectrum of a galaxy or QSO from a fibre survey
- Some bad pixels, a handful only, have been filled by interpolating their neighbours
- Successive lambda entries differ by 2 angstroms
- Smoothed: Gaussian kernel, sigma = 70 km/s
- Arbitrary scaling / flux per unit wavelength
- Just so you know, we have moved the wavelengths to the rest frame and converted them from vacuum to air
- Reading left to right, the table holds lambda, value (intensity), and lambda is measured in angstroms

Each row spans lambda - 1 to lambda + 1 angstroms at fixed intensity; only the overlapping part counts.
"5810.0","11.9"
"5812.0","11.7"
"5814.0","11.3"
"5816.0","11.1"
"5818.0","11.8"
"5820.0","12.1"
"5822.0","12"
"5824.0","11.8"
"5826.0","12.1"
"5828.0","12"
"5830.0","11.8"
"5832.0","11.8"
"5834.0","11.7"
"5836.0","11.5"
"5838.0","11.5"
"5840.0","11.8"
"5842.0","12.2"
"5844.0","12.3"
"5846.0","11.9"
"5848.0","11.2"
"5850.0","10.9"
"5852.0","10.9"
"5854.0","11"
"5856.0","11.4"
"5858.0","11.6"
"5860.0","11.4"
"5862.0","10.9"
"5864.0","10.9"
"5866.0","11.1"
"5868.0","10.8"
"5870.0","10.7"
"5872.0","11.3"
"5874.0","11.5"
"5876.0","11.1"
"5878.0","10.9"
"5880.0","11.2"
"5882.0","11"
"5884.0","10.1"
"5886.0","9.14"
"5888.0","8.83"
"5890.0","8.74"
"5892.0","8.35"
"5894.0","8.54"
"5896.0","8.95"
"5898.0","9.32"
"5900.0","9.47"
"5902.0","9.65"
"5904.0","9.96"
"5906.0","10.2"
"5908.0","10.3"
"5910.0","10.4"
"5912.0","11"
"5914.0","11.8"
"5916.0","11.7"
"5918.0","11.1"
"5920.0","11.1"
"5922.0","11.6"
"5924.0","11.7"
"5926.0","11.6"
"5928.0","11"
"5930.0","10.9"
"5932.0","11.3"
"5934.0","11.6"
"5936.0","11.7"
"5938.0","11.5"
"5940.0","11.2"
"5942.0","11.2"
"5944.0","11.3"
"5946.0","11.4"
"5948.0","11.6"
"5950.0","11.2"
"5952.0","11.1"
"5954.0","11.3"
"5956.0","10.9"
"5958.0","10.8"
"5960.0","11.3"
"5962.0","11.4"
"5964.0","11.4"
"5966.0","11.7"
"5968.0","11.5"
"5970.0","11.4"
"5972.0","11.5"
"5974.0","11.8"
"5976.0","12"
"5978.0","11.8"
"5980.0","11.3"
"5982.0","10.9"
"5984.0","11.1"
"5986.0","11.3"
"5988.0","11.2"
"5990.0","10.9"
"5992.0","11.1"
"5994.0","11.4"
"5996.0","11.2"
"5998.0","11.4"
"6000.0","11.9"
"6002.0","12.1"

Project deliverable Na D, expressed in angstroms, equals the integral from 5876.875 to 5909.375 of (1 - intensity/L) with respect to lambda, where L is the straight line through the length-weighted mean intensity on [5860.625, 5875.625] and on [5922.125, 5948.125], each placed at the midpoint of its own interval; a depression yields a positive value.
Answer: 4.3 angstroms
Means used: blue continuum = 11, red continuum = 11.4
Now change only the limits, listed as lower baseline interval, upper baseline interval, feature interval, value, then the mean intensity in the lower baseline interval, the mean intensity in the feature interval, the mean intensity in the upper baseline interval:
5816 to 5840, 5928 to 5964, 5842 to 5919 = 6.5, 11.8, 10.6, 11.3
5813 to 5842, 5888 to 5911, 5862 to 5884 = -1.6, 11.8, 11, 9.42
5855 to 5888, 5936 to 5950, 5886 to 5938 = 3.5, 10.9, 10.4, 11.4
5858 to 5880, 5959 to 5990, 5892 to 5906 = 2.3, 11.1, 9.31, 11.4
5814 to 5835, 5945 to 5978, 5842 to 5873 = 1.2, 11.8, 11.3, 11.4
